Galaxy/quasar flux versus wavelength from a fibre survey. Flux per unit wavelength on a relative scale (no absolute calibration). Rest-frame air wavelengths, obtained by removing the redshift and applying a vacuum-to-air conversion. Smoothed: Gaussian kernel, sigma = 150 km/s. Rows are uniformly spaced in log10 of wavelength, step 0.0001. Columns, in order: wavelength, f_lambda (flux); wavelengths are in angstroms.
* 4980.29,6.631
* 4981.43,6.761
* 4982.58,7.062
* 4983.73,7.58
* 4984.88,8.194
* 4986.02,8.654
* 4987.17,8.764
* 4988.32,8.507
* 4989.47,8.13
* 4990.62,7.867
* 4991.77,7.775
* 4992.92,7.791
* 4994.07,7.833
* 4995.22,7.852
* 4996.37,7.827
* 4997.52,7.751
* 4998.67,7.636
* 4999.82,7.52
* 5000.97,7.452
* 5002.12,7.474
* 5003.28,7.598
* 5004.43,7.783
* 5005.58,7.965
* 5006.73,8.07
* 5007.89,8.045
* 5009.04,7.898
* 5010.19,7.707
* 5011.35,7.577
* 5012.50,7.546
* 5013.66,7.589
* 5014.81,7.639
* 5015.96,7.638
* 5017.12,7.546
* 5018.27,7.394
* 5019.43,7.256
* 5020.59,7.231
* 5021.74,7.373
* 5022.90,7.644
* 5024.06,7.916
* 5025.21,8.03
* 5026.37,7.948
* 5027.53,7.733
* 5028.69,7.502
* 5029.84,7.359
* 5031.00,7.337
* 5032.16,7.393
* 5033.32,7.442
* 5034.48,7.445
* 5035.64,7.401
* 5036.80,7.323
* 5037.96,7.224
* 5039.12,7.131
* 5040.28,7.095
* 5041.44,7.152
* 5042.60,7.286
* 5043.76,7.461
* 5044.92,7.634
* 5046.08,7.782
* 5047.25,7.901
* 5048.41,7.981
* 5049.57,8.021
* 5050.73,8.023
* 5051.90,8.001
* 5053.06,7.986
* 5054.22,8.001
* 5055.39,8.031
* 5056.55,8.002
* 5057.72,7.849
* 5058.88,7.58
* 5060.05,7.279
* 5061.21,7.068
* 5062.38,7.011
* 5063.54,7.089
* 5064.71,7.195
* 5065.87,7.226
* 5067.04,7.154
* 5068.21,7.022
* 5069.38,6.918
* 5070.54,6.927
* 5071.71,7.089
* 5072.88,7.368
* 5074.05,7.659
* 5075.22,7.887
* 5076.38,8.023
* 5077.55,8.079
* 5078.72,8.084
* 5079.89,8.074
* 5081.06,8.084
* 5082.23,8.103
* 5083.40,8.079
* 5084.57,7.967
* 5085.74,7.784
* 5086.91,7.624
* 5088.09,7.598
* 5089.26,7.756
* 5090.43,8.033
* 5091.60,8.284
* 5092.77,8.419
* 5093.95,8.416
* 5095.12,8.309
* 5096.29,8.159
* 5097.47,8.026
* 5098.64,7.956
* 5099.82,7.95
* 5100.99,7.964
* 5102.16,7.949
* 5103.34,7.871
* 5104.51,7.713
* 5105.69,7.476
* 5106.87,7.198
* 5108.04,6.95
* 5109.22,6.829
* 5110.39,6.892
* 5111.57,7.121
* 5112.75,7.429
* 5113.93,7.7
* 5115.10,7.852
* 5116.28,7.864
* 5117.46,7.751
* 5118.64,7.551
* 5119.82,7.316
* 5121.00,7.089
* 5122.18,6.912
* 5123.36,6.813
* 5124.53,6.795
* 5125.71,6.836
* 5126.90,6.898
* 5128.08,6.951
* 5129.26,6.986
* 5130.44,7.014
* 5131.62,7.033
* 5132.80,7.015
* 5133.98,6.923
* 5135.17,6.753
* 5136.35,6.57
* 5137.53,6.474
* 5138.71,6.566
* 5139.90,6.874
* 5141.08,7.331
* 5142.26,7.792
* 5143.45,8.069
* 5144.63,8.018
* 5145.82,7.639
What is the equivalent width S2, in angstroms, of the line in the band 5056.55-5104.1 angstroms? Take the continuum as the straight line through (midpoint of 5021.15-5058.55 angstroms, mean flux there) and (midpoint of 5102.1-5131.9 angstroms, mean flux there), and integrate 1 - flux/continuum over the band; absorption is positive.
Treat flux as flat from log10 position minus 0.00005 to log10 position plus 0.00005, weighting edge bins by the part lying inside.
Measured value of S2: -1.89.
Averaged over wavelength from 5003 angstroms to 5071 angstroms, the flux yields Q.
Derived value 7.55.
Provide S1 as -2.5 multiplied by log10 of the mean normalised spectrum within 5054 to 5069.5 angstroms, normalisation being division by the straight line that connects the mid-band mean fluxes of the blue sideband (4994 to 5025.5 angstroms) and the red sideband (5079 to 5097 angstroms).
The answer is 0.08 mag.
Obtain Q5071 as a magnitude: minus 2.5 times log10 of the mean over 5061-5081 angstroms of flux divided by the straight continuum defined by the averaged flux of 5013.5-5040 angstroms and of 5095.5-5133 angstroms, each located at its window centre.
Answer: 0.00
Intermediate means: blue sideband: 7.49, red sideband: 7.38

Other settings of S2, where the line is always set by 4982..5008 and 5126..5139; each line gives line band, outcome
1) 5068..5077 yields -0.1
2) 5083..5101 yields -2.2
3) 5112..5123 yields -0.8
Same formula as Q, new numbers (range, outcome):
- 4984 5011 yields 7.91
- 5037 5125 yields 7.61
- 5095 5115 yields 7.61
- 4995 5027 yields 7.67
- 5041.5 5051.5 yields 7.73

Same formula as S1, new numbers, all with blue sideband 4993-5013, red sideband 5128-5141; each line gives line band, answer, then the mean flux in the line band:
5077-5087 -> -0.11 mag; 8.01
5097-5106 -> -0.12 mag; 7.88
